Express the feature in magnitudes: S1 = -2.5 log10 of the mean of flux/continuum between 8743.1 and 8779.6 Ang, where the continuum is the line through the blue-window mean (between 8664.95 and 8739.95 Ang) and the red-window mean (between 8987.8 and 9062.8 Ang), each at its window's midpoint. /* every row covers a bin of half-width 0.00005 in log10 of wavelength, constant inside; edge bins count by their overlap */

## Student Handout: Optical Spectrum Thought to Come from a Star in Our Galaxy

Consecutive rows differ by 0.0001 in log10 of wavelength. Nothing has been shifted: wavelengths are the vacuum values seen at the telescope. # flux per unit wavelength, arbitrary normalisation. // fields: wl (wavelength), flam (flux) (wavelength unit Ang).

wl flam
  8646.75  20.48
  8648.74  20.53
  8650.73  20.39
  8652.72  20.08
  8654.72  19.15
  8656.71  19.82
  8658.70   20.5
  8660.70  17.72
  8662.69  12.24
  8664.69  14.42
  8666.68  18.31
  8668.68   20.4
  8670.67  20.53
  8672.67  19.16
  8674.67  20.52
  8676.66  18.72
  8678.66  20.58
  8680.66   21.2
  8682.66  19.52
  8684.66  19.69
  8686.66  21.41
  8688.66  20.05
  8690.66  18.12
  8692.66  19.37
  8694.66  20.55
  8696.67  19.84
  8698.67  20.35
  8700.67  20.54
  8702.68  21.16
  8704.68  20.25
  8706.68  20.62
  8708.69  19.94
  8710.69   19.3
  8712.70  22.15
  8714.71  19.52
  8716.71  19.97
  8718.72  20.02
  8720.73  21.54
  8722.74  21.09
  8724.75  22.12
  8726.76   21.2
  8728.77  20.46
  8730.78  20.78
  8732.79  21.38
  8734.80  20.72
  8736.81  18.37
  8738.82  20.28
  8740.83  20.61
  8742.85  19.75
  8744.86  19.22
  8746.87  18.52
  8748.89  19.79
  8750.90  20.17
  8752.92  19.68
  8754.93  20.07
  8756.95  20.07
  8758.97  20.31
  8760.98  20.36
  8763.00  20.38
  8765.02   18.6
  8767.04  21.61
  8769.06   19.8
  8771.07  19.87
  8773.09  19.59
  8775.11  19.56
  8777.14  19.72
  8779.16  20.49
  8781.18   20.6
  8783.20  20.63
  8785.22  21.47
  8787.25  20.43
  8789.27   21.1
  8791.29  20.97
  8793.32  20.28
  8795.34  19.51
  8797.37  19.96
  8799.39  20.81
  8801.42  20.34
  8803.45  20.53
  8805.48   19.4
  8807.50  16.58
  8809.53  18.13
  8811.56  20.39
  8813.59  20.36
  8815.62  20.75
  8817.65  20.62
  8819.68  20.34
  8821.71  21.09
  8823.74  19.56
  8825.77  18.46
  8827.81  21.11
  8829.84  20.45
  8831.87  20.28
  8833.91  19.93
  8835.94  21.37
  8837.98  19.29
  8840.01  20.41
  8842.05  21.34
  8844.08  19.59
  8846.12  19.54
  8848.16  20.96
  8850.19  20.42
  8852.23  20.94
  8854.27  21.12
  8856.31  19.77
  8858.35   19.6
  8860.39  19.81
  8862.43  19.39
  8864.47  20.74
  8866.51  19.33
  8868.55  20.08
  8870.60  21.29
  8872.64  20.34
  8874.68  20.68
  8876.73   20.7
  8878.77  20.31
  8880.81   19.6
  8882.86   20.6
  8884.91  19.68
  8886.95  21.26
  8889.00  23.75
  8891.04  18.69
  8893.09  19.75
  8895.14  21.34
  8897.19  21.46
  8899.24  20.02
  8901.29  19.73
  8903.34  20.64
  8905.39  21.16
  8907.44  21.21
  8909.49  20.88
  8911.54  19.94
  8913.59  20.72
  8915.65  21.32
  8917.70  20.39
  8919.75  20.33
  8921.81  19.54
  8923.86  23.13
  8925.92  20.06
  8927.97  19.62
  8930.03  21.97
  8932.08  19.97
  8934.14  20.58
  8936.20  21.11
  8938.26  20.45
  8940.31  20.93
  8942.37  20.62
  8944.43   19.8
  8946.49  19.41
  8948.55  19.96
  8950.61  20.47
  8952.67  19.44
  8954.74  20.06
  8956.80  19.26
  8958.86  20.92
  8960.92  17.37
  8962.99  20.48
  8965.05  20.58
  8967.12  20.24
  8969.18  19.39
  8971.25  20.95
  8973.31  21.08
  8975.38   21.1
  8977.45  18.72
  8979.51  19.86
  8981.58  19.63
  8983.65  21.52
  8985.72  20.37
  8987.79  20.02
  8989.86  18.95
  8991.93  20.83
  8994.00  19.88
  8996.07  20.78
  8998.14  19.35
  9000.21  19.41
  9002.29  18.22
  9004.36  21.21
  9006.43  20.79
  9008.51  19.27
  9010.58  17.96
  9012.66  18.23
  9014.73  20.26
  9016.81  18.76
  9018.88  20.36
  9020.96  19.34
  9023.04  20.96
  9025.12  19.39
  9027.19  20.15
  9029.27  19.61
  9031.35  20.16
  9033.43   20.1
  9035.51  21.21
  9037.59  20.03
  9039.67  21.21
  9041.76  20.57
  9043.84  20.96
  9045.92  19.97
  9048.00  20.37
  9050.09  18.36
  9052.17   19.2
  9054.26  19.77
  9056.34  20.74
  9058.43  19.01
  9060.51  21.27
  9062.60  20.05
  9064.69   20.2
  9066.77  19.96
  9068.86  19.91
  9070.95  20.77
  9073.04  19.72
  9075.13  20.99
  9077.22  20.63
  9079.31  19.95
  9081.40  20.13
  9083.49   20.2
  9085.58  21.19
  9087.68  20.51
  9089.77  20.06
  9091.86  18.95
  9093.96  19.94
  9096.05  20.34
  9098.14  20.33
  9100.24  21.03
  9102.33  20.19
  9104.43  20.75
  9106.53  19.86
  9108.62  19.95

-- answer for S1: 0.02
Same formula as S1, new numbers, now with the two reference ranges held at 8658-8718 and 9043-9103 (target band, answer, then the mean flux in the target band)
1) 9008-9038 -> 0.02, 19.7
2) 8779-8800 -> -0.05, 20.6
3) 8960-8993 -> 0.00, 20.1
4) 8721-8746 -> -0.05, 20.5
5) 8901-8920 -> -0.04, 20.7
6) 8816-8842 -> -0.03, 20.3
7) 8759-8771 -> -0.03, 20.2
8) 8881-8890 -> -0.07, 21.1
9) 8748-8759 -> -0.02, 20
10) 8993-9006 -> 0.01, 19.9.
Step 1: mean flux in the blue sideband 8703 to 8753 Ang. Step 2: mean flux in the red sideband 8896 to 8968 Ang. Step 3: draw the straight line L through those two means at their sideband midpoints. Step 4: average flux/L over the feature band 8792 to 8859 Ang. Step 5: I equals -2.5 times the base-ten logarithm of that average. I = 0.01 mag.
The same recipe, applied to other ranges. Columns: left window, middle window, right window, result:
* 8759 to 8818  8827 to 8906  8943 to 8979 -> -0.02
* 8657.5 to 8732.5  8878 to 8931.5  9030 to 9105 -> -0.03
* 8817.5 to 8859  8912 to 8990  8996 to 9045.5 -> -0.01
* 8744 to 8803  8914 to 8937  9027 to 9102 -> -0.03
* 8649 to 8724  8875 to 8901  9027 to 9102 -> -0.03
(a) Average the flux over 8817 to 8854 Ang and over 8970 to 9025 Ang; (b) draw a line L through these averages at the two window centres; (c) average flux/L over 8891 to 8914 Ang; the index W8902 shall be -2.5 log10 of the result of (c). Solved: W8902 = -0.020 mag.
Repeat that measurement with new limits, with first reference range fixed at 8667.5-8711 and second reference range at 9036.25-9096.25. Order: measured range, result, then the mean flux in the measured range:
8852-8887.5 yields -0.01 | 20.3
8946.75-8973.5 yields 0.01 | 20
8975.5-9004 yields 0.01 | 19.9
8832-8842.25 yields -0.01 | 20.4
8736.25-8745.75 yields 0.02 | 19.7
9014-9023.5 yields 0.02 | 19.9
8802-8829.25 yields 0.02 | 19.8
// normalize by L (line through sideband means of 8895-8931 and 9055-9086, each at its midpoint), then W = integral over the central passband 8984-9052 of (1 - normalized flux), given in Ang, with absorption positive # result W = 1.7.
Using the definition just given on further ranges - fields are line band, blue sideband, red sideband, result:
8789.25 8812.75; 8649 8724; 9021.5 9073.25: 0.1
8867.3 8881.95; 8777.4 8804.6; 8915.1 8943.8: 0.2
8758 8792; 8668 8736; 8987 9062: -0.1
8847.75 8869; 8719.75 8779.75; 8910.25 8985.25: 0.1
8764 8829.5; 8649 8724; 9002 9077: -0.9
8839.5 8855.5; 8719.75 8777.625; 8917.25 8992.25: -0.3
